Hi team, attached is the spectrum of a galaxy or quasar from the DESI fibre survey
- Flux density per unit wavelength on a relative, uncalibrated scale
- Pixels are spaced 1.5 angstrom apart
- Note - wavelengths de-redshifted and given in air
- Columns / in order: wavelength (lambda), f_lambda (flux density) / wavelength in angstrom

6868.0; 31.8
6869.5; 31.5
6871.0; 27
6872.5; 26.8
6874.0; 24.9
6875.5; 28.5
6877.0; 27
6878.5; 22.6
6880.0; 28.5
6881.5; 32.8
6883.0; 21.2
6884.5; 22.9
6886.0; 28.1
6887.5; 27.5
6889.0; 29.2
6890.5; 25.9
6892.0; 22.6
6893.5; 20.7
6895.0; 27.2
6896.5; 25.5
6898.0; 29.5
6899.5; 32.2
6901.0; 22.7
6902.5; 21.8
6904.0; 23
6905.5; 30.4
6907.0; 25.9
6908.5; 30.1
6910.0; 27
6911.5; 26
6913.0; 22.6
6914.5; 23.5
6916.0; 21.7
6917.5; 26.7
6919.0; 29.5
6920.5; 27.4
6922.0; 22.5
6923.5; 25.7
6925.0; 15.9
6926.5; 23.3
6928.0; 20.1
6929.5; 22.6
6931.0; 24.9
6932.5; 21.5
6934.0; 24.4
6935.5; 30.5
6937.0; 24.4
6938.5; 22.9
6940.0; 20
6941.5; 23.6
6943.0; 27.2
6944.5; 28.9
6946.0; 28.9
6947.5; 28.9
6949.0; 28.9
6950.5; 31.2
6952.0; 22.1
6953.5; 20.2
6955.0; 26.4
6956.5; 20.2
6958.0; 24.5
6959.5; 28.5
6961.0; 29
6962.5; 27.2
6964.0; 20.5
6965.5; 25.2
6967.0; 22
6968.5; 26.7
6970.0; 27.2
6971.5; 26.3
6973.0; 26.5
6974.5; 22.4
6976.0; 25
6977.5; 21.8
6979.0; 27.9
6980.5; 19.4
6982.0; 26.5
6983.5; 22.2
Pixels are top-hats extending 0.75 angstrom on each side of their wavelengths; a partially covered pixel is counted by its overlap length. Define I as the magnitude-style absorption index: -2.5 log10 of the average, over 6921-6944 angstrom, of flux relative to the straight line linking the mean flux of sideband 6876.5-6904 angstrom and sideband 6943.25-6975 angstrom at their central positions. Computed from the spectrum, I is 0.11 mag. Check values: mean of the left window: 25.9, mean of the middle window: 23.4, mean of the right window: 25.8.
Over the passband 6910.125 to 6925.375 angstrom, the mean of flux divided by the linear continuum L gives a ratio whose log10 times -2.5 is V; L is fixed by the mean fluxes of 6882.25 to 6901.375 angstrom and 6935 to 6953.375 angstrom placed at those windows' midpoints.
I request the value 0.07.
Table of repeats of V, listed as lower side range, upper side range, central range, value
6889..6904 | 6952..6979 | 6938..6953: -0.06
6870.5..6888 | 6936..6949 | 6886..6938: 0.04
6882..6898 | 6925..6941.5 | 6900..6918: -0.03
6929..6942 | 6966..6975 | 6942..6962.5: -0.08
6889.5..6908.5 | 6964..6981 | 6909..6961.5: 0.01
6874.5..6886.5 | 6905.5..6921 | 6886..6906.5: 0.01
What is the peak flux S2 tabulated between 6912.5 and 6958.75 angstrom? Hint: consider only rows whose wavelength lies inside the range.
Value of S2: 31.2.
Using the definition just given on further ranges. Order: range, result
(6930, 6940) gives 30.5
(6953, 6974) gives 29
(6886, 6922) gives 32.2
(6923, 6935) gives 25.7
